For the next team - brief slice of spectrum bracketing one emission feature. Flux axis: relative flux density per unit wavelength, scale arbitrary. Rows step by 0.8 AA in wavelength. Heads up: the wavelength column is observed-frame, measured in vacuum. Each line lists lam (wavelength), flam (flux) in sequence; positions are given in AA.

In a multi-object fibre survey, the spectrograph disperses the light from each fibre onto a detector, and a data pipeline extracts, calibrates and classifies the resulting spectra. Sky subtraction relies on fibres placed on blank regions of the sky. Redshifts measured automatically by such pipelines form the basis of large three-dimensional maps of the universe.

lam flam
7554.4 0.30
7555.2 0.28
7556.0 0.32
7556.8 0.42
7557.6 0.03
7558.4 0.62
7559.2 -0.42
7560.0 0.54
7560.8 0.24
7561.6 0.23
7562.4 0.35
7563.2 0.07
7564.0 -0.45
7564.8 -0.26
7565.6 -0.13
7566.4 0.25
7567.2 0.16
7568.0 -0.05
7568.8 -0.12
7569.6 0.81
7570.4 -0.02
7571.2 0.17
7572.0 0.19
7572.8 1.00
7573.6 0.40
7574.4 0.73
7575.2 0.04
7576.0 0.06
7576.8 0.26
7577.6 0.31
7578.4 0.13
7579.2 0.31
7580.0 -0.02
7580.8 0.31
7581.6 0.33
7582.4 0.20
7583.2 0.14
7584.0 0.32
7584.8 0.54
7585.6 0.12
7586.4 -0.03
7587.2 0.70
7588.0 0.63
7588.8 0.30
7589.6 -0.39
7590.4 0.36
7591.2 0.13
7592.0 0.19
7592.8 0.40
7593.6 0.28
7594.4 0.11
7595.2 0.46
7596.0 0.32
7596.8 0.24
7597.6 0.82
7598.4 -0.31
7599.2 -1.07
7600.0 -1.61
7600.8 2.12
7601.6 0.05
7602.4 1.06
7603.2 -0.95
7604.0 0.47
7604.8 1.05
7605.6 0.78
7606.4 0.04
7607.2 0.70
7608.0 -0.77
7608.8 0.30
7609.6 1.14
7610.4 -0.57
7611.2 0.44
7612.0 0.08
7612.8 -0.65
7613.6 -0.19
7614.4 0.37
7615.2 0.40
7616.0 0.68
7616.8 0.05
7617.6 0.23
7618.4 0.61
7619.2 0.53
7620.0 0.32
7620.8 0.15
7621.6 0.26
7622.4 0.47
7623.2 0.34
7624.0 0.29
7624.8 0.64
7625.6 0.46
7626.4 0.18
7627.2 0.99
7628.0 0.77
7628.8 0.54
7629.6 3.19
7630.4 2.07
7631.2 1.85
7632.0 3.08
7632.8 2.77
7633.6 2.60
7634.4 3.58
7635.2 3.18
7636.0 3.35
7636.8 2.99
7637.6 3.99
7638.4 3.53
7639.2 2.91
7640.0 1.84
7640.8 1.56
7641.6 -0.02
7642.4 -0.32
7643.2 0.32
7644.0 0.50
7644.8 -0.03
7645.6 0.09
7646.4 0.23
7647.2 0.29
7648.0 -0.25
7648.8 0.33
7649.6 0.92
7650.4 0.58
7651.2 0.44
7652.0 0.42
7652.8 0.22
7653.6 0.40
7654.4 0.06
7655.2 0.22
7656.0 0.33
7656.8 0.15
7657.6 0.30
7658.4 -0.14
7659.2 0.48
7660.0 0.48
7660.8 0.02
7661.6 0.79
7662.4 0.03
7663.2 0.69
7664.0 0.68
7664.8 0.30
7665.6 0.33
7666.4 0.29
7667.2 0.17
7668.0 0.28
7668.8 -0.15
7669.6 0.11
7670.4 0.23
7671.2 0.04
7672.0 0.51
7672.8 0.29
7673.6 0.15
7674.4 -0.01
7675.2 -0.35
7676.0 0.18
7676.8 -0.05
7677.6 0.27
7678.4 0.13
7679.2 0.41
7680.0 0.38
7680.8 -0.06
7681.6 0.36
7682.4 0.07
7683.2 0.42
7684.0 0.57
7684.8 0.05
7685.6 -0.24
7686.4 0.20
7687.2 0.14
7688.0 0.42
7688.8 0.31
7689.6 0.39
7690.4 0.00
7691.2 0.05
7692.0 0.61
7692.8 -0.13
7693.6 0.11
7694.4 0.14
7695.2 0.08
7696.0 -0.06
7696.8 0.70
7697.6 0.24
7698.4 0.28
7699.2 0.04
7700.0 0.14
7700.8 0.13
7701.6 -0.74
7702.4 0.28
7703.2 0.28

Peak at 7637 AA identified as [O II] 3727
